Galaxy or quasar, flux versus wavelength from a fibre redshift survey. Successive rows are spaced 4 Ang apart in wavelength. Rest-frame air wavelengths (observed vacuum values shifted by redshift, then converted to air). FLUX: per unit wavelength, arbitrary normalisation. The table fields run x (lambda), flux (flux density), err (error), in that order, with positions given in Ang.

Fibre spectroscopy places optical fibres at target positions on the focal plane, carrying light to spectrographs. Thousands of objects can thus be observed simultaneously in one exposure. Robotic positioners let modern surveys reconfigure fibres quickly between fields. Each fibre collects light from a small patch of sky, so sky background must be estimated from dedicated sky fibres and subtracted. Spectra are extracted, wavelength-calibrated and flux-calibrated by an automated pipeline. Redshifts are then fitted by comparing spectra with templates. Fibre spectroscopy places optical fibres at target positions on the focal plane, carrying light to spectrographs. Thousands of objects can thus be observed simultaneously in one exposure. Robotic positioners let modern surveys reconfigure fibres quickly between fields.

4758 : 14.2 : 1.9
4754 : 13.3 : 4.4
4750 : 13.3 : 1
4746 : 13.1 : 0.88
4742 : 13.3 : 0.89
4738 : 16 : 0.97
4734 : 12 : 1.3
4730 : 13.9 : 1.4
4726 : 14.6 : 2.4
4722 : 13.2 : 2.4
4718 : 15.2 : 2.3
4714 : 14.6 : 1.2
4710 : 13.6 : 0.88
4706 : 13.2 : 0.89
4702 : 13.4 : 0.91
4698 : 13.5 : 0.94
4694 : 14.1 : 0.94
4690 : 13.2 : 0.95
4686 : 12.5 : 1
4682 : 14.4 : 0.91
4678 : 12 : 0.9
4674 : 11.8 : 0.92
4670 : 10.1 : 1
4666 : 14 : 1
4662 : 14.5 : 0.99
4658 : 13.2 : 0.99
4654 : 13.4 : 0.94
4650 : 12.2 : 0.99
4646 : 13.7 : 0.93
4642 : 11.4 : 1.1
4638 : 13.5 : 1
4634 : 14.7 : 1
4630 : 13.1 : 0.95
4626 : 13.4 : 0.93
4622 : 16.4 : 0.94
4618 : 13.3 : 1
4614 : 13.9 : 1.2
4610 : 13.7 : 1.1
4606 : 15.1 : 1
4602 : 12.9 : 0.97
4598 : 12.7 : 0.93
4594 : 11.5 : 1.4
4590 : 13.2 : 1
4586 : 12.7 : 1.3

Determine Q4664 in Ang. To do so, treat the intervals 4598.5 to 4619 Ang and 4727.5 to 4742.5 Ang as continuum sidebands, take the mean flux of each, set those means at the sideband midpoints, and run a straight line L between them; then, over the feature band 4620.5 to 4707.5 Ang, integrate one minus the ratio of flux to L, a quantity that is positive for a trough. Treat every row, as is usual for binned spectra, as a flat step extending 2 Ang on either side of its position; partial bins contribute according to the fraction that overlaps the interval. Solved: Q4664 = 3.5 Ang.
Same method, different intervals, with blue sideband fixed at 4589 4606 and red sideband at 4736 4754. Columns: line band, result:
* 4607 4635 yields -2.34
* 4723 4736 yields 0.25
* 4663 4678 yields 1.35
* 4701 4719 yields -0.46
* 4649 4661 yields 0.10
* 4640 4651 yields 0.60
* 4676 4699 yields 0.32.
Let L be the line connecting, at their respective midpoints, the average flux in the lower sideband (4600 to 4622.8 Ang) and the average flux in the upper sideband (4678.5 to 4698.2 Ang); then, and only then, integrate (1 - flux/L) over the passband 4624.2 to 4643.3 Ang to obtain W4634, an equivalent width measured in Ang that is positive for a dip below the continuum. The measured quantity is 0.9 Ang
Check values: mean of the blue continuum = 14.1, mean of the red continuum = 13.4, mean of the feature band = 13.3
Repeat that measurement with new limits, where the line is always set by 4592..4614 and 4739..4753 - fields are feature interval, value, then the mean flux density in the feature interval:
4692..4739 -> -1.8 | 13.9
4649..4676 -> 1.1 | 12.8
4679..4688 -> 0.0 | 13.3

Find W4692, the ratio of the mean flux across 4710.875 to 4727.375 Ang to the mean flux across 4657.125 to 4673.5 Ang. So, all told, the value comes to 1.12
